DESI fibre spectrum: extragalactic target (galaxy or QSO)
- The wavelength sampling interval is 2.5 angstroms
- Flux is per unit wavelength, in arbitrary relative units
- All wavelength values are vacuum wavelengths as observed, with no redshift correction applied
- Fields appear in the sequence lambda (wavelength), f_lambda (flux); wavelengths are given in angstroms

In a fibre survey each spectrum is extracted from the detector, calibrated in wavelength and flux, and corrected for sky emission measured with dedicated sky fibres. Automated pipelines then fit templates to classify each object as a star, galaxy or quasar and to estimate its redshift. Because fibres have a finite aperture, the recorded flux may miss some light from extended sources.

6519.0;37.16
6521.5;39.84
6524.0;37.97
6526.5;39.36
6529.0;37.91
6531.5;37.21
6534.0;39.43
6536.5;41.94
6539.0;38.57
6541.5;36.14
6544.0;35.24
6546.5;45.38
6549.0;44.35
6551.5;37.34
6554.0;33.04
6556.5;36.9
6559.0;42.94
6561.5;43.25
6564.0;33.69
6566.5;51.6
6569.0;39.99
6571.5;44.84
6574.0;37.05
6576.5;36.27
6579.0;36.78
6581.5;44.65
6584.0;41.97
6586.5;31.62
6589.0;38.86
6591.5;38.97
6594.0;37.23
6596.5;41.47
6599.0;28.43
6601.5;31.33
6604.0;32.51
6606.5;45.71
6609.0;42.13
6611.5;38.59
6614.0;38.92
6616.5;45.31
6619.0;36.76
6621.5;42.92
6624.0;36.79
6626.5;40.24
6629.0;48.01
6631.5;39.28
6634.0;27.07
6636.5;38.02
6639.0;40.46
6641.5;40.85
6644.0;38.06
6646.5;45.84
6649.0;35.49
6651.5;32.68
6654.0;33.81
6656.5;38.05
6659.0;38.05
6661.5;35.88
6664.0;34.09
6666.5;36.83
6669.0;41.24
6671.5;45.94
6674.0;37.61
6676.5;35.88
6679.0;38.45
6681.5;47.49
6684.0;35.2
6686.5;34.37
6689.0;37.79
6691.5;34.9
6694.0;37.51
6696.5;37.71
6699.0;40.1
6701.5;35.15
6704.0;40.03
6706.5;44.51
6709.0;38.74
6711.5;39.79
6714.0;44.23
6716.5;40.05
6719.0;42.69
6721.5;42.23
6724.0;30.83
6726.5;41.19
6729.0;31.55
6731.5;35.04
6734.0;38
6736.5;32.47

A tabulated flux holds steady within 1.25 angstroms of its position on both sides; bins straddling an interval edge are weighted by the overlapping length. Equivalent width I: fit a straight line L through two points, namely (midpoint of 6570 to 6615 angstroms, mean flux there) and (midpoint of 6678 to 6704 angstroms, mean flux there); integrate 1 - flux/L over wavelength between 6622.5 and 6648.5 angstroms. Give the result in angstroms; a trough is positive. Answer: -0.9 angstroms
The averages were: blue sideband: 38.2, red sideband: 38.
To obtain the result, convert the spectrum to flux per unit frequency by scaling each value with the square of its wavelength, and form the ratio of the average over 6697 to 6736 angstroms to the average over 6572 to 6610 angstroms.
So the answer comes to 1.1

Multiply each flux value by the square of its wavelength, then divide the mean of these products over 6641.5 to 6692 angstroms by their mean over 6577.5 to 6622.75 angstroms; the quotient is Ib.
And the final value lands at 1.01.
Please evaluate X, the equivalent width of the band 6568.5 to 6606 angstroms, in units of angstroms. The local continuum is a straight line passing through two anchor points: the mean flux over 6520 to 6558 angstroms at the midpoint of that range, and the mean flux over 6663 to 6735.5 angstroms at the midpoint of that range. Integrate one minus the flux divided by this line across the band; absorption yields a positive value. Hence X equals 1.07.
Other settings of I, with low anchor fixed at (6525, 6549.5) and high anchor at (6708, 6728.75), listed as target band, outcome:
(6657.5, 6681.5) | 0.5 angstroms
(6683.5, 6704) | 1.4 angstroms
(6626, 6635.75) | 0.2 angstroms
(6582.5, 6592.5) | 0.4 angstroms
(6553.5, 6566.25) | 0.0 angstroms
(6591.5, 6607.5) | 1.3 angstroms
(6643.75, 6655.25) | 0.7 angstroms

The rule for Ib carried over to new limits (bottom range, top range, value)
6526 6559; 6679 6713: 1.05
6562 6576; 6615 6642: 0.98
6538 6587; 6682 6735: 1.01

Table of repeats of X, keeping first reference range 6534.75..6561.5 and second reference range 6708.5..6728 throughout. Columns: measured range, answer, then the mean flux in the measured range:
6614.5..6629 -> -0.50 angstroms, 41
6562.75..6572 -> -0.68 angstroms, 42.3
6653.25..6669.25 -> 1.23 angstroms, 36.7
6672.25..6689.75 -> 0.64 angstroms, 38.3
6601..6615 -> 0.36 angstroms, 38.6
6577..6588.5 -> 0.26 angstroms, 38.6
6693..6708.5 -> 0.26 angstroms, 39.2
